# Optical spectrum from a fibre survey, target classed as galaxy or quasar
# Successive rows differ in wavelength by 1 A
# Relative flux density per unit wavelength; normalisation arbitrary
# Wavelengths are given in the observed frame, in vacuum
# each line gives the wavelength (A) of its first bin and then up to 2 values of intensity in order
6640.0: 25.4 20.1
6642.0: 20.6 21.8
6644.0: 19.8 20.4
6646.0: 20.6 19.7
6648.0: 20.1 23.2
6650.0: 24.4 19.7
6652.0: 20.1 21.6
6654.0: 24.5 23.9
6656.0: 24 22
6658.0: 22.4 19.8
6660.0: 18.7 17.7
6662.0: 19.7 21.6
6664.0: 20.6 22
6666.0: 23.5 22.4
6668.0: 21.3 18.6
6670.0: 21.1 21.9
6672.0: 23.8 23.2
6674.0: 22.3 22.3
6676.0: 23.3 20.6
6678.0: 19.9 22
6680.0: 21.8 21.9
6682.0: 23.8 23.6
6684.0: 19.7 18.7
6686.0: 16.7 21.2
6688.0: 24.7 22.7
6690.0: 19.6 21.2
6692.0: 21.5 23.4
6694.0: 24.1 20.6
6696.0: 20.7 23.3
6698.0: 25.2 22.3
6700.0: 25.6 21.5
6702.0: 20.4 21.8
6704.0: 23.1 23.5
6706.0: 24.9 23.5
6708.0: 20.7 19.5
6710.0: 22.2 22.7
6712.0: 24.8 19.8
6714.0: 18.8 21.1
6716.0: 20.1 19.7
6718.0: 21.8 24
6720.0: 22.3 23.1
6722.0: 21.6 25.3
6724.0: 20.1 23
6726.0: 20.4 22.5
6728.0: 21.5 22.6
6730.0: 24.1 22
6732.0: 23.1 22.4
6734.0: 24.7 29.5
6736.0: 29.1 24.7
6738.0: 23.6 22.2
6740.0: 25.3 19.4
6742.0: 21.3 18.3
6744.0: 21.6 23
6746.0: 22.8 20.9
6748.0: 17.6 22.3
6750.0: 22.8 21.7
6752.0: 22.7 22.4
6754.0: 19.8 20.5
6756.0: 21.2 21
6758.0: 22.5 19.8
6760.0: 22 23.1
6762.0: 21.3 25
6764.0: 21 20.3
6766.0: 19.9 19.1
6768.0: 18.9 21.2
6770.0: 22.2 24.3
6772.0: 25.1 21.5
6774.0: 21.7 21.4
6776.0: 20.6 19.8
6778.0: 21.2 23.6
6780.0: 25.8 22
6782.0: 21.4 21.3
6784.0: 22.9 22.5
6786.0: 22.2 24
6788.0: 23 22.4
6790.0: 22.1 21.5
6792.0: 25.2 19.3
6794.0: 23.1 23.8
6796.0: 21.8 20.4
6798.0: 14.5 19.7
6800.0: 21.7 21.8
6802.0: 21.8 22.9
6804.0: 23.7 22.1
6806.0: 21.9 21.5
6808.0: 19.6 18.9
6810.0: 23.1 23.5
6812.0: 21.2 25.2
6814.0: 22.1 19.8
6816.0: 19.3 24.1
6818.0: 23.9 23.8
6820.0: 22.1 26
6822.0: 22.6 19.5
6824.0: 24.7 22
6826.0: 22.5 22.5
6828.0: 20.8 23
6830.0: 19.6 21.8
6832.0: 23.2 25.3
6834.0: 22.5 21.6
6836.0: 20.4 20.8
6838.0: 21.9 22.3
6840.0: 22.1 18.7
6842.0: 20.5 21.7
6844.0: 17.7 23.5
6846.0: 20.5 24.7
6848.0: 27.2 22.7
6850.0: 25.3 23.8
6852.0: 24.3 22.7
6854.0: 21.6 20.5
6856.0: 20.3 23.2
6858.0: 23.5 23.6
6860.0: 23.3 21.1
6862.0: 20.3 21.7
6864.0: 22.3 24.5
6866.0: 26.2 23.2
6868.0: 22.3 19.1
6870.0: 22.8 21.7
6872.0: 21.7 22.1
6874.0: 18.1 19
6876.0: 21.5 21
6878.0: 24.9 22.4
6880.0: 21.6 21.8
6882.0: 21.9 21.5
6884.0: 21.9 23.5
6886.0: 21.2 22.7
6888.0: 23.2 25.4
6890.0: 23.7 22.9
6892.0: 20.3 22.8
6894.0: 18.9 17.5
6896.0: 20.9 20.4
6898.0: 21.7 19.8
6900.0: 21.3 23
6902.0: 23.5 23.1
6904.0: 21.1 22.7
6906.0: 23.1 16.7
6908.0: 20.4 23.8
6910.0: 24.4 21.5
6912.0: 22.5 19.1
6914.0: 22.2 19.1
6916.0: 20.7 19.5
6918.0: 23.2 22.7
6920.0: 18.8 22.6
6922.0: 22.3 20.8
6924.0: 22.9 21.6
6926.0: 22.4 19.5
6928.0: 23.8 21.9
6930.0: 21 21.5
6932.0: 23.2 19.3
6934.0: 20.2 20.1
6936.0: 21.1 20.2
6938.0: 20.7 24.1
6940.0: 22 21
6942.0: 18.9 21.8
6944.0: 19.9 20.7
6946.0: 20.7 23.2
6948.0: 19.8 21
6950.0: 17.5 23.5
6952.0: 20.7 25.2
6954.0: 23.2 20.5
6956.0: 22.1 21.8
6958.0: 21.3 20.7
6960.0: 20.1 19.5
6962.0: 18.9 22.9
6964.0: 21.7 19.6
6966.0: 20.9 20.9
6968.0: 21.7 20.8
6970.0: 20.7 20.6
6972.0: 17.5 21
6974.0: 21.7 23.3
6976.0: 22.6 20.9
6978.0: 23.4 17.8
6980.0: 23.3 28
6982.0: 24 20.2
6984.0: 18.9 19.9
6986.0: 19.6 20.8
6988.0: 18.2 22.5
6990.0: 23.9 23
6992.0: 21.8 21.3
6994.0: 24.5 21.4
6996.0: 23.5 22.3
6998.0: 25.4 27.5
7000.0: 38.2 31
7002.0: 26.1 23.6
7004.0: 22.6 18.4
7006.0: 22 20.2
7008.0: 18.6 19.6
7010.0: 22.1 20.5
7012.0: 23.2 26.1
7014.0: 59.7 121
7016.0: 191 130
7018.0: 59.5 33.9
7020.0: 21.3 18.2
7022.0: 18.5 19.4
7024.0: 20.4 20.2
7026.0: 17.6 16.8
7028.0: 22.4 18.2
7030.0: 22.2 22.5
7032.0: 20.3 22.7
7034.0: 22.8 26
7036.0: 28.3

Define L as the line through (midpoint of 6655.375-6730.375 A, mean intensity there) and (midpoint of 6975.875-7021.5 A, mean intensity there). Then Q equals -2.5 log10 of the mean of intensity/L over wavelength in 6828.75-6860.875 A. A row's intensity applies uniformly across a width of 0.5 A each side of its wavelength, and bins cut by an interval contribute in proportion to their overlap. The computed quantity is 0.22 mag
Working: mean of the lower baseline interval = 21.8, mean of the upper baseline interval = 32.7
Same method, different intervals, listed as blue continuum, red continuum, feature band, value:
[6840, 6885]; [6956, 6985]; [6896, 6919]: 0.013 mag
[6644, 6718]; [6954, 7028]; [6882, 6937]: 0.218 mag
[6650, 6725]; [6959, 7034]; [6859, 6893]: 0.154 mag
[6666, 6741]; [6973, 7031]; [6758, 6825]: 0.123 mag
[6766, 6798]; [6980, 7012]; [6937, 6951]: 0.086 mag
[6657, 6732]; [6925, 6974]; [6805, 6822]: -0.039 mag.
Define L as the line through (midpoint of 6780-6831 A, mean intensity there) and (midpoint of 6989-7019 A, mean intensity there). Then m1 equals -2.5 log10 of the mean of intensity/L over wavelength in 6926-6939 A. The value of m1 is 0.47 mag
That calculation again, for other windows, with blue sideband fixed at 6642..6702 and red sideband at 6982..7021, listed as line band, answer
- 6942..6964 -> 0.47 mag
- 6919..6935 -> 0.42 mag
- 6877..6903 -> 0.34 mag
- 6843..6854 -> 0.23 mag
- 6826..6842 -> 0.27 mag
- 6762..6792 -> 0.17 mag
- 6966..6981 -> 0.48 mag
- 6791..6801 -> 0.25 mag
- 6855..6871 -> 0.28 mag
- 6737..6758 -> 0.14 mag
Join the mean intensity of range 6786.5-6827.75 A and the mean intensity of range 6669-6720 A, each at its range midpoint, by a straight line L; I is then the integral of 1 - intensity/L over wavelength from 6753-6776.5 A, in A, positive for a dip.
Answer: 0.6 A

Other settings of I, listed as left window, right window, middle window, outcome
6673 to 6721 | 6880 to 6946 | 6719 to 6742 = -1.5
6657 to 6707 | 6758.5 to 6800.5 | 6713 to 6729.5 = 0.1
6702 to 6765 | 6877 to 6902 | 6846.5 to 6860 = -0.8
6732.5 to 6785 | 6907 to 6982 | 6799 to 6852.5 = -1.0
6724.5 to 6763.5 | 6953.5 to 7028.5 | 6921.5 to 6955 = 6.8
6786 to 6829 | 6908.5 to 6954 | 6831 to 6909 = -1.0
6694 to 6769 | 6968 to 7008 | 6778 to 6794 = -0.3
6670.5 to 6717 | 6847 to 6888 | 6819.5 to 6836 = -0.1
